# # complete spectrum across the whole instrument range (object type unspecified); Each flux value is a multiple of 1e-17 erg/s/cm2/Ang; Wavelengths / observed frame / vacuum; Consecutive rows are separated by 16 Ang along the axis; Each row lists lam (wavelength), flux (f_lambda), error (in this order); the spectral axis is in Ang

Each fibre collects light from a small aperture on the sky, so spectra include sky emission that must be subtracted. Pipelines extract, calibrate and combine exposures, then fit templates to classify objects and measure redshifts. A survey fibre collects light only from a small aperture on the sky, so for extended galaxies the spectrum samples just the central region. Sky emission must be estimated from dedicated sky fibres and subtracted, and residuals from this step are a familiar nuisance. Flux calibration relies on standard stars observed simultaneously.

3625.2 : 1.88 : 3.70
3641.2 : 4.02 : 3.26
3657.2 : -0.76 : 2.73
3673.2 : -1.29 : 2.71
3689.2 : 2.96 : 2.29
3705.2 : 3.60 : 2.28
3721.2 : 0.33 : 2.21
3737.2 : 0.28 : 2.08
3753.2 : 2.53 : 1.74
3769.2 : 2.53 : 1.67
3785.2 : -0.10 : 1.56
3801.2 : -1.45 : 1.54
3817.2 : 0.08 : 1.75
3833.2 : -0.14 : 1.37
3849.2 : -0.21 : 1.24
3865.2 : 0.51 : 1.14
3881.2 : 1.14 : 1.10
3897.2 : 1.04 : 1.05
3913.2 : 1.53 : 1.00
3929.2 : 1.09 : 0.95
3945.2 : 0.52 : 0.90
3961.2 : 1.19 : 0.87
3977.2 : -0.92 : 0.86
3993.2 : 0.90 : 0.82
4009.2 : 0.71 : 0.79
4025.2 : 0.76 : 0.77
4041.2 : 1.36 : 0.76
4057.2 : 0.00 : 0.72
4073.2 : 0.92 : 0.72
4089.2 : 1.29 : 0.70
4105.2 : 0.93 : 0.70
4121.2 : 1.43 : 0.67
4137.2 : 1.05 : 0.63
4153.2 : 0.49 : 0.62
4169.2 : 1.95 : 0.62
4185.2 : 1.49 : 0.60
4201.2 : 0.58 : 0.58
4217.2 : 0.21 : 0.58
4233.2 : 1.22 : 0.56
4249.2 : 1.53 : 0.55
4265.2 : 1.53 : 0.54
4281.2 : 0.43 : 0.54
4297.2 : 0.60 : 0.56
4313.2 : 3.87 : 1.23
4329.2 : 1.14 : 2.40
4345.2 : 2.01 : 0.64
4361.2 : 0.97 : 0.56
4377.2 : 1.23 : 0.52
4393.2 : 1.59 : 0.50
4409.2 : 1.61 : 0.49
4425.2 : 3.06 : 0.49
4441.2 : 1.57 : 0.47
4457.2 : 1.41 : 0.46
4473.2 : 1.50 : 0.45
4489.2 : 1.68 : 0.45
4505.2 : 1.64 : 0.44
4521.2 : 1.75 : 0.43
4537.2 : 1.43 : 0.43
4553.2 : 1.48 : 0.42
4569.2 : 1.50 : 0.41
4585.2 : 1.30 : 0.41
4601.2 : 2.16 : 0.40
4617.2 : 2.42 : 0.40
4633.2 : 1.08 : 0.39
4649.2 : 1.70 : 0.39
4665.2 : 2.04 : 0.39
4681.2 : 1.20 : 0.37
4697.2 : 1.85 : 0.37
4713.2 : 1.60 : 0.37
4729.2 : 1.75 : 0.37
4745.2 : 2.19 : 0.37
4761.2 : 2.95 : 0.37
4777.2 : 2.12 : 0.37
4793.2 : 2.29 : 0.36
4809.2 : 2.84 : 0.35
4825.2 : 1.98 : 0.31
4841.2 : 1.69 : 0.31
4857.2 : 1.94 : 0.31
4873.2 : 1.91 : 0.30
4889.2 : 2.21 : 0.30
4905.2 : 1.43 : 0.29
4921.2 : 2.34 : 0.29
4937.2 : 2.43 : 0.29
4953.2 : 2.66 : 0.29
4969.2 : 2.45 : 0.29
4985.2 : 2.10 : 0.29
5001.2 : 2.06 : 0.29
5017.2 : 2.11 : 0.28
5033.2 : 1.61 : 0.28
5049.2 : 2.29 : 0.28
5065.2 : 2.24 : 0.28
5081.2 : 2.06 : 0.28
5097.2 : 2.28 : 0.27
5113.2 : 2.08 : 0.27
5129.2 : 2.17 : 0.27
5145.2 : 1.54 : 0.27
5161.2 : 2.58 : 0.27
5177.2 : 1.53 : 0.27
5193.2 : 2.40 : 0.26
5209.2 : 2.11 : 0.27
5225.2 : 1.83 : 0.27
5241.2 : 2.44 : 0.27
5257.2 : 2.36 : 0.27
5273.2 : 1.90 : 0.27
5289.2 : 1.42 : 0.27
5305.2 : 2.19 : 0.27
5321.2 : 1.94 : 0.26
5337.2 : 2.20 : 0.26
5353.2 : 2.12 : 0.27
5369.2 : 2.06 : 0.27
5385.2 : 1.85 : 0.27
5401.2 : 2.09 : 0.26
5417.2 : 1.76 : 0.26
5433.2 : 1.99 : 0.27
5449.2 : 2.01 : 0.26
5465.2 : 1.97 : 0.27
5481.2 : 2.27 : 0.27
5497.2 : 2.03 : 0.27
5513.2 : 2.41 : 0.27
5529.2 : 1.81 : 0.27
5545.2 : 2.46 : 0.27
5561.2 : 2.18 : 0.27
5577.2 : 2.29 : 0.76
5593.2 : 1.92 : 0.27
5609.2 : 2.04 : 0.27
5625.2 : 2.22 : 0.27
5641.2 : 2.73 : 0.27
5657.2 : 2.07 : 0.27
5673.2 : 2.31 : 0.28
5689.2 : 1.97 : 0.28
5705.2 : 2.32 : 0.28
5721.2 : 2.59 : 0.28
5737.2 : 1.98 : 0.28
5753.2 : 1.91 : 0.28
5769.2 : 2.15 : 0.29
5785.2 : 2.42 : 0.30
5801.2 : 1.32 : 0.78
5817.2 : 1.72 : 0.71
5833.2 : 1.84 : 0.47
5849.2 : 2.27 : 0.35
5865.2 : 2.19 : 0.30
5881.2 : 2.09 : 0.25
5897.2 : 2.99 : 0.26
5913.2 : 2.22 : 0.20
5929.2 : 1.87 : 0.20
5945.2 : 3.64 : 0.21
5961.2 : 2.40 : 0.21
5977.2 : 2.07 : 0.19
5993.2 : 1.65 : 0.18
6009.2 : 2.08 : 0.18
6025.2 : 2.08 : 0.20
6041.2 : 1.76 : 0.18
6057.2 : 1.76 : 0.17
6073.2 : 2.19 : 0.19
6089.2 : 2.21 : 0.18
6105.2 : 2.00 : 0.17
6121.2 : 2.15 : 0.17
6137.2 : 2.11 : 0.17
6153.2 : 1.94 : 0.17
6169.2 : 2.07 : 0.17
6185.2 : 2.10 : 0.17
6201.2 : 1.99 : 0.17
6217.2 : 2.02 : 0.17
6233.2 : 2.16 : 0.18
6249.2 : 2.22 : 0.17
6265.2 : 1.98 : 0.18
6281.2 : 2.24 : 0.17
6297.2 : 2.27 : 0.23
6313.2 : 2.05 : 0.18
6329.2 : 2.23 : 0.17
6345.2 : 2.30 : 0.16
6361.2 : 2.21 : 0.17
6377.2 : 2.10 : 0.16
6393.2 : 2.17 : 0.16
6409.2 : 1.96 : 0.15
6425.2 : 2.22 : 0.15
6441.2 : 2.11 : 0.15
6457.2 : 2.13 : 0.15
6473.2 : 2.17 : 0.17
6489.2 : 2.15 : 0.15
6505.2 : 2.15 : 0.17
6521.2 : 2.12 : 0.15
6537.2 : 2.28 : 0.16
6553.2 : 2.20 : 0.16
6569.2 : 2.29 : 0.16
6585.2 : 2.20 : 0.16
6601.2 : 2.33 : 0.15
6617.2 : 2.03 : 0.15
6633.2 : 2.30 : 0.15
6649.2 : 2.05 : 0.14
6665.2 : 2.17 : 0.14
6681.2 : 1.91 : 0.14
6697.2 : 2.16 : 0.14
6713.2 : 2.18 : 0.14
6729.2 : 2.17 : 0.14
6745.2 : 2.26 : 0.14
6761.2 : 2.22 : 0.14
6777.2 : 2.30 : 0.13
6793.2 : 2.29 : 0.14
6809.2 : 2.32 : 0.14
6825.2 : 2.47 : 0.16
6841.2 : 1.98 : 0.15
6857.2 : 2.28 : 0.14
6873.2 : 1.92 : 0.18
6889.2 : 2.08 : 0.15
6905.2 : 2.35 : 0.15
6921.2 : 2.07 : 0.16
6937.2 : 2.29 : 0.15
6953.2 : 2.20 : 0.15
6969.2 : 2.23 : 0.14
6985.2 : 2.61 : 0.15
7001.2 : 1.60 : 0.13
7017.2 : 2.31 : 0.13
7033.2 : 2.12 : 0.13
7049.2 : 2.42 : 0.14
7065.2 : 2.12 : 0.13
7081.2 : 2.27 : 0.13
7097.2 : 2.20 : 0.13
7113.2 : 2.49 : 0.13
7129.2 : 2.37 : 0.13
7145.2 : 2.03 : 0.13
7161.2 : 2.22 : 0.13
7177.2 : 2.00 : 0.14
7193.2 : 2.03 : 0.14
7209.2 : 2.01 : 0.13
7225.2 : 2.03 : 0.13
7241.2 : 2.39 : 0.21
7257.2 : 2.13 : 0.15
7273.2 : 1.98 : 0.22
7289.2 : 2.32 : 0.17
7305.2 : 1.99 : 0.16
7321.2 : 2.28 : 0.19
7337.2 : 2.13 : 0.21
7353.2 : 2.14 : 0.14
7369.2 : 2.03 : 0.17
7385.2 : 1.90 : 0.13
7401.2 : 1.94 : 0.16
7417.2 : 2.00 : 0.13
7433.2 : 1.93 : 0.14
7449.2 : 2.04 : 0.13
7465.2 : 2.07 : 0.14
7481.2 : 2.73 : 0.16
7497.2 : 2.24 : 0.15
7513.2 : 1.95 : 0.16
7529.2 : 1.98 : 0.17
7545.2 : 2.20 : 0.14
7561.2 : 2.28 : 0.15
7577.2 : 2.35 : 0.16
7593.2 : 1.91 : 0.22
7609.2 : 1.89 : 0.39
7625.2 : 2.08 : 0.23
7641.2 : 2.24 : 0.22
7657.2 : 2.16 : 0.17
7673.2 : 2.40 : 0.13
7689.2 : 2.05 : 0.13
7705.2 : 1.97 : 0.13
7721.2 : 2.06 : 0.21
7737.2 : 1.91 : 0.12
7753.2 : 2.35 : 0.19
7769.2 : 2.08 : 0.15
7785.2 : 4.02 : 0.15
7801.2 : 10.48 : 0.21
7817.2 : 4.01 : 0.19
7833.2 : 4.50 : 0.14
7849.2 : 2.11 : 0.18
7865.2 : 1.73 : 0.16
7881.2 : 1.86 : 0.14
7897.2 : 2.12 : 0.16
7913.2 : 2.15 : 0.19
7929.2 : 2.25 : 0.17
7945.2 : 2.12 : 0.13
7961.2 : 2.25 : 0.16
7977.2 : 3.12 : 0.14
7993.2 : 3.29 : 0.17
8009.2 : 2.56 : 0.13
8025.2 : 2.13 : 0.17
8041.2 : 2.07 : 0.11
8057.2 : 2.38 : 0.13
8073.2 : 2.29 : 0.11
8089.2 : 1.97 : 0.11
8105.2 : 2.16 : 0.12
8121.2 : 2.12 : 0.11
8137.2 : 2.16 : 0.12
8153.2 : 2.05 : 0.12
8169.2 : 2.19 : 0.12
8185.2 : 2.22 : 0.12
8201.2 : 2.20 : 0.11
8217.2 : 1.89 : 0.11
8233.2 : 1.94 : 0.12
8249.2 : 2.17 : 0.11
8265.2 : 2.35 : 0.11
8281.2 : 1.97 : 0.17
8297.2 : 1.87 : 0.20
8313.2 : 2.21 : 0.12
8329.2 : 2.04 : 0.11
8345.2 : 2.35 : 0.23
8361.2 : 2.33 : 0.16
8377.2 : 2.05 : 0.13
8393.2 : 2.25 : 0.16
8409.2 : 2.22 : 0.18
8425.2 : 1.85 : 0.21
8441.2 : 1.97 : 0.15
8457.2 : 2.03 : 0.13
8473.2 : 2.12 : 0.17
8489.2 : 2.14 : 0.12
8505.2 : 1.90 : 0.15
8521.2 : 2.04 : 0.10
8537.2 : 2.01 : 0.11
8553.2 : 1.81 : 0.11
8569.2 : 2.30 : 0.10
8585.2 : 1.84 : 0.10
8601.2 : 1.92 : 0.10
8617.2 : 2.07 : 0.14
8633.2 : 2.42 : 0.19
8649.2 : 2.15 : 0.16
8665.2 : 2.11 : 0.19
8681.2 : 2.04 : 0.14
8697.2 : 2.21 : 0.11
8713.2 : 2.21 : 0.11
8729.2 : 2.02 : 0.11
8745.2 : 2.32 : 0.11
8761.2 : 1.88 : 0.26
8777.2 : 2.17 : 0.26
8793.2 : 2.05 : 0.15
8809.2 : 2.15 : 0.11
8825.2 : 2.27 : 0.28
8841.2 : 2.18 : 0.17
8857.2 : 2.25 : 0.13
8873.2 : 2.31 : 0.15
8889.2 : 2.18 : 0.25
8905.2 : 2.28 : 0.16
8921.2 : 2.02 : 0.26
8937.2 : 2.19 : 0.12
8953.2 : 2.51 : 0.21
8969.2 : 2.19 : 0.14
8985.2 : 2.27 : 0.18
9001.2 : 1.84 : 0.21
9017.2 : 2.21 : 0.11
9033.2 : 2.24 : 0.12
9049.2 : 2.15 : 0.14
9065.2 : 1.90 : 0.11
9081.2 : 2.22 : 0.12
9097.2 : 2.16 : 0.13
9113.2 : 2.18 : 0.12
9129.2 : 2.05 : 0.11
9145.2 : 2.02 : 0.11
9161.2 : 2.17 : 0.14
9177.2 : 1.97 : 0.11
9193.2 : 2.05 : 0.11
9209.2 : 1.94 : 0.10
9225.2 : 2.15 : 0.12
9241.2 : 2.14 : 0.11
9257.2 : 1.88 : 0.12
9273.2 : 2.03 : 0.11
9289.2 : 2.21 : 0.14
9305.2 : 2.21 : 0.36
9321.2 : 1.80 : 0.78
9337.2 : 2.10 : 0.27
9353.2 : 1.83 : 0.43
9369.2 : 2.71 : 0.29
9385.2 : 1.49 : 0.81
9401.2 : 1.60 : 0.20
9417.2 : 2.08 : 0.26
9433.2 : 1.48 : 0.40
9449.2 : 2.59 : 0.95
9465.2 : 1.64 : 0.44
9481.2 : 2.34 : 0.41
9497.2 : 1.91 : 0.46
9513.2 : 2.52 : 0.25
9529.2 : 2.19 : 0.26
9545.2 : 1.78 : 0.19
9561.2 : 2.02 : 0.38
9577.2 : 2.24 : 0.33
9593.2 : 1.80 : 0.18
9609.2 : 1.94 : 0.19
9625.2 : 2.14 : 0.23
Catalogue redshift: 0.19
